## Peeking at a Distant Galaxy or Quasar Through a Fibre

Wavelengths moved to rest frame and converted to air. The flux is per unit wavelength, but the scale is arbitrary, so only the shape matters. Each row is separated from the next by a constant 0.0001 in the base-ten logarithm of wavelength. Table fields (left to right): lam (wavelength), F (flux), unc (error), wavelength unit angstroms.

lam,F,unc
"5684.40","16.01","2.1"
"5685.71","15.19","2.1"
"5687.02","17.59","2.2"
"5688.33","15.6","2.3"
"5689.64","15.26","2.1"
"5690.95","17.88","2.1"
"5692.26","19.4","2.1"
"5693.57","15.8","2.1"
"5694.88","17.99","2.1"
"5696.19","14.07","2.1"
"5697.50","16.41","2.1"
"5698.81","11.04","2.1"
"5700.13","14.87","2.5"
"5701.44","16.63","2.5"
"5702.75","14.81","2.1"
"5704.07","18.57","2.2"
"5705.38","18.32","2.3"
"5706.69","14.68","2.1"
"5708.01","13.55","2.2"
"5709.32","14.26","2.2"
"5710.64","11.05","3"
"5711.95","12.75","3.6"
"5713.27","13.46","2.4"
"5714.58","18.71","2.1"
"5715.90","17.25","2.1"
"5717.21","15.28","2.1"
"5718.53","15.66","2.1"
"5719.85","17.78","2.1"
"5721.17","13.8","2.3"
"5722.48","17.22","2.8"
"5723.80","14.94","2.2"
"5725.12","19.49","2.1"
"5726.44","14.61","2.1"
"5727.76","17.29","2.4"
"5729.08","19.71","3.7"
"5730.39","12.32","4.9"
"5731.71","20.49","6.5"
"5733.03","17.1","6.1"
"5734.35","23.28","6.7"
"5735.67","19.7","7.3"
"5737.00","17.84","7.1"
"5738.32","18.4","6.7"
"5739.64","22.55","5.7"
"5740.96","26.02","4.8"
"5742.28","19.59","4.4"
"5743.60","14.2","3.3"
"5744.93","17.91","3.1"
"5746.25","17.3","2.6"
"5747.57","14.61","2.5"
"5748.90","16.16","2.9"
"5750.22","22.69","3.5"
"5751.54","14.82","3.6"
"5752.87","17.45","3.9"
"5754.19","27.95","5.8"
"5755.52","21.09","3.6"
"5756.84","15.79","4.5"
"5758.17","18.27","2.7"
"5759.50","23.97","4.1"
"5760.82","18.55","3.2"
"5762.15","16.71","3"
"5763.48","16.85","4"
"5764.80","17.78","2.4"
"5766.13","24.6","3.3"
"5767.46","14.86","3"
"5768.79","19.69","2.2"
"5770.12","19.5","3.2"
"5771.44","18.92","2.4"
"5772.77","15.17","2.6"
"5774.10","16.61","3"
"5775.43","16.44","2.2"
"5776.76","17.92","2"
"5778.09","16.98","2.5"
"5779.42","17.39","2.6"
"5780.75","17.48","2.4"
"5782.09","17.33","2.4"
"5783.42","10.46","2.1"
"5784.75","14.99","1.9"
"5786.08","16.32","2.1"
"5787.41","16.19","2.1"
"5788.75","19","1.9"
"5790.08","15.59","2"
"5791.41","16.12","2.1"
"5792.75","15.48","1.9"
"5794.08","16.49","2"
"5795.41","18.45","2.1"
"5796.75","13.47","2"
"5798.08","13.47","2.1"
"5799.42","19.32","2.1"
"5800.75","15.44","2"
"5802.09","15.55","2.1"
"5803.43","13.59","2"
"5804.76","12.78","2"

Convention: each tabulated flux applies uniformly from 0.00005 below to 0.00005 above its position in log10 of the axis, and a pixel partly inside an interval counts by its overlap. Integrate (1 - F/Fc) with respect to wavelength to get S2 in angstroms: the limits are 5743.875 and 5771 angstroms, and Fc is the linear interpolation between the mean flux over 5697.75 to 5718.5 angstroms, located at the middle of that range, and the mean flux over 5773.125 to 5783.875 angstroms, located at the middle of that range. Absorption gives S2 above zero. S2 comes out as -4.7 angstroms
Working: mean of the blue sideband 15.1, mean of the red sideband 16.4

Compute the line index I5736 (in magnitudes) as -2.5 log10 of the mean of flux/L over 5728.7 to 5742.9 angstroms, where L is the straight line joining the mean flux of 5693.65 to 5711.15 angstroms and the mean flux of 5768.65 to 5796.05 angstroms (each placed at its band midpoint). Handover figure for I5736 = -0.24 mag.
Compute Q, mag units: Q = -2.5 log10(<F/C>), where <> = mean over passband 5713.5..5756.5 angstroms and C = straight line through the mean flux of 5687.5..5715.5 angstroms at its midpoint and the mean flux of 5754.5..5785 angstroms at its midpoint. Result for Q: -0.09 mag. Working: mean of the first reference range 15.5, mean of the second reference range 17.9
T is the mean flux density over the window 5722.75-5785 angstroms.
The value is 18.2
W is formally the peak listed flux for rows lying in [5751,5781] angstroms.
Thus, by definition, 27.95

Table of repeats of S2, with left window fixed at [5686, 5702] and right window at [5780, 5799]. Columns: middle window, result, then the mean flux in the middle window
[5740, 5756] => -3.30 angstroms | 19.2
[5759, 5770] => -2.21 angstroms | 19.1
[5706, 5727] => 0.90 angstroms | 15.3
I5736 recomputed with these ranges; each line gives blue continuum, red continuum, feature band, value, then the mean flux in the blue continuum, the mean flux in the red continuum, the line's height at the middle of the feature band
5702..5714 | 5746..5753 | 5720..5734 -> -0.072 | 14.7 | 17.1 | 15.8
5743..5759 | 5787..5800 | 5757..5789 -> -0.016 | 18.3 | 16.3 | 17.3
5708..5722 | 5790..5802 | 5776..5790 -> -0.037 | 15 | 16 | 15.8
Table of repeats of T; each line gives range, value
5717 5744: 18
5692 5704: 15.7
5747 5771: 19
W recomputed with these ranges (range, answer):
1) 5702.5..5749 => 26.02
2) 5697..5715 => 18.71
